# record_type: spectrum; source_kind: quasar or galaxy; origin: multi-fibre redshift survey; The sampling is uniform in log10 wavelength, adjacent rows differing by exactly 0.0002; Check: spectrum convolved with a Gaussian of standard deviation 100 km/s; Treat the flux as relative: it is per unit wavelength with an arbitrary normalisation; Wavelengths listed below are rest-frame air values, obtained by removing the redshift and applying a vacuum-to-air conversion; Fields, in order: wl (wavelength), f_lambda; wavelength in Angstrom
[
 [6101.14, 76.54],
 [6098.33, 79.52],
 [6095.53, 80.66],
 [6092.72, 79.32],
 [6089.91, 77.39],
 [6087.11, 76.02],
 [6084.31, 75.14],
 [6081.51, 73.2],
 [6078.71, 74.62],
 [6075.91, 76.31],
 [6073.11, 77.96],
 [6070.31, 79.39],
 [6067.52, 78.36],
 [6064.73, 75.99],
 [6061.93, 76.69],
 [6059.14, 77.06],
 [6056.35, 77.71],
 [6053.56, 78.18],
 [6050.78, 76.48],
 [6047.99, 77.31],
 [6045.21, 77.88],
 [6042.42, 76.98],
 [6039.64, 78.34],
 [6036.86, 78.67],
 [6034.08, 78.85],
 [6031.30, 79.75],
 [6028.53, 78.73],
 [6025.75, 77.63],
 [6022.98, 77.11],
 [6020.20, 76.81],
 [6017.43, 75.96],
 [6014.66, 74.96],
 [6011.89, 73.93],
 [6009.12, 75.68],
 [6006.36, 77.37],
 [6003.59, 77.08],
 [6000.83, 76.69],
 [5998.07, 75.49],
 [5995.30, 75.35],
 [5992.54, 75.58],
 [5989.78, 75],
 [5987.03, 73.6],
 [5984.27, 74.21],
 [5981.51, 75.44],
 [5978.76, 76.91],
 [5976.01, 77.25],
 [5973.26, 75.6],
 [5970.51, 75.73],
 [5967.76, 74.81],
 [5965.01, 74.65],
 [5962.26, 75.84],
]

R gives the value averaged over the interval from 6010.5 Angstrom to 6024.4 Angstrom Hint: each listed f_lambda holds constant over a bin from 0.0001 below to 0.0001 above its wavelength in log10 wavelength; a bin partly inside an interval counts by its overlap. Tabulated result 75.7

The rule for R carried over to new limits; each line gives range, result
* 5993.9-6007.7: 76.4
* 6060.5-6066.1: 76.3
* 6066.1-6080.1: 77.3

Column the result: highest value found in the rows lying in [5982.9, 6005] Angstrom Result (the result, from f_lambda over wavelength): 77.08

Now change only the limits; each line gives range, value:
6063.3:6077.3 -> 79.39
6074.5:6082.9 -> 76.31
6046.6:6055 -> 78.18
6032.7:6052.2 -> 78.85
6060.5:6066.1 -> 76.69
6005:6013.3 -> 77.37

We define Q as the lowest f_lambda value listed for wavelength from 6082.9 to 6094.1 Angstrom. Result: 75.14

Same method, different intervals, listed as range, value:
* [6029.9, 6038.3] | 78.67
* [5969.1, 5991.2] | 73.6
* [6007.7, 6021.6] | 73.93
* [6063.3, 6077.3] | 75.99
